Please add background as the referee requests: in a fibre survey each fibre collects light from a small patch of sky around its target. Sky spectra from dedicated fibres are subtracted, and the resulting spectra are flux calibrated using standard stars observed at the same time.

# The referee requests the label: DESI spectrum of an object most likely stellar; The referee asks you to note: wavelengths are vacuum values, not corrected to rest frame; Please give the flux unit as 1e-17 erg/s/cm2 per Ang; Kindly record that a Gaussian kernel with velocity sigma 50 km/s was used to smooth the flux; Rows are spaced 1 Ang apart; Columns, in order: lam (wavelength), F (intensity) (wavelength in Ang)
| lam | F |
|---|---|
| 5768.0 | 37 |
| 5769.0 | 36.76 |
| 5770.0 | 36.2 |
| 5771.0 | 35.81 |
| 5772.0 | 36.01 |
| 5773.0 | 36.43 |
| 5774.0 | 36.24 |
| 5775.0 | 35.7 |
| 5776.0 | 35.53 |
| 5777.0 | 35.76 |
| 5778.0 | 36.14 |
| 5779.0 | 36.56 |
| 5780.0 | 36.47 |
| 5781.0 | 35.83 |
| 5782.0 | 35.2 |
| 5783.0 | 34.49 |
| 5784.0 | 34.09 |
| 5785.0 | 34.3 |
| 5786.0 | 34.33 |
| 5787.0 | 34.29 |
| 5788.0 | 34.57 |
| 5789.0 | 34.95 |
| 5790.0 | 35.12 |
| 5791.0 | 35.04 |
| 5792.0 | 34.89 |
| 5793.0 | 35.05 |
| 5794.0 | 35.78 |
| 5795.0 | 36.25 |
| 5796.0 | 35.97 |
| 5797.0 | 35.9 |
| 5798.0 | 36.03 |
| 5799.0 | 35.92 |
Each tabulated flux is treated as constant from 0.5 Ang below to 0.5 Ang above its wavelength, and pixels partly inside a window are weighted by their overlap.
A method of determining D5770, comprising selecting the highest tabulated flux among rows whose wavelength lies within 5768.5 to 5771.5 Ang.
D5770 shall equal 36.76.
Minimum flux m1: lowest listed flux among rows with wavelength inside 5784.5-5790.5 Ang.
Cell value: 34.29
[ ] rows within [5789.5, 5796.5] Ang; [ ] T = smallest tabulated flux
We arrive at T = 34.89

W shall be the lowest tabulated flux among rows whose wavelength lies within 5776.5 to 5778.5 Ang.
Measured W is 35.76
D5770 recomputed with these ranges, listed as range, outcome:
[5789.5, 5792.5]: 35.12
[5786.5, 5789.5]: 34.95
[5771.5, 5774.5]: 36.43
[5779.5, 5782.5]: 36.47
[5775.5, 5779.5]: 36.56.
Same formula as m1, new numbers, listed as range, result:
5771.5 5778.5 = 35.53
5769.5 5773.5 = 35.81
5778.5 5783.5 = 34.49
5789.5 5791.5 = 35.04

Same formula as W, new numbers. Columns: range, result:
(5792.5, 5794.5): 35.05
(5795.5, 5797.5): 35.9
